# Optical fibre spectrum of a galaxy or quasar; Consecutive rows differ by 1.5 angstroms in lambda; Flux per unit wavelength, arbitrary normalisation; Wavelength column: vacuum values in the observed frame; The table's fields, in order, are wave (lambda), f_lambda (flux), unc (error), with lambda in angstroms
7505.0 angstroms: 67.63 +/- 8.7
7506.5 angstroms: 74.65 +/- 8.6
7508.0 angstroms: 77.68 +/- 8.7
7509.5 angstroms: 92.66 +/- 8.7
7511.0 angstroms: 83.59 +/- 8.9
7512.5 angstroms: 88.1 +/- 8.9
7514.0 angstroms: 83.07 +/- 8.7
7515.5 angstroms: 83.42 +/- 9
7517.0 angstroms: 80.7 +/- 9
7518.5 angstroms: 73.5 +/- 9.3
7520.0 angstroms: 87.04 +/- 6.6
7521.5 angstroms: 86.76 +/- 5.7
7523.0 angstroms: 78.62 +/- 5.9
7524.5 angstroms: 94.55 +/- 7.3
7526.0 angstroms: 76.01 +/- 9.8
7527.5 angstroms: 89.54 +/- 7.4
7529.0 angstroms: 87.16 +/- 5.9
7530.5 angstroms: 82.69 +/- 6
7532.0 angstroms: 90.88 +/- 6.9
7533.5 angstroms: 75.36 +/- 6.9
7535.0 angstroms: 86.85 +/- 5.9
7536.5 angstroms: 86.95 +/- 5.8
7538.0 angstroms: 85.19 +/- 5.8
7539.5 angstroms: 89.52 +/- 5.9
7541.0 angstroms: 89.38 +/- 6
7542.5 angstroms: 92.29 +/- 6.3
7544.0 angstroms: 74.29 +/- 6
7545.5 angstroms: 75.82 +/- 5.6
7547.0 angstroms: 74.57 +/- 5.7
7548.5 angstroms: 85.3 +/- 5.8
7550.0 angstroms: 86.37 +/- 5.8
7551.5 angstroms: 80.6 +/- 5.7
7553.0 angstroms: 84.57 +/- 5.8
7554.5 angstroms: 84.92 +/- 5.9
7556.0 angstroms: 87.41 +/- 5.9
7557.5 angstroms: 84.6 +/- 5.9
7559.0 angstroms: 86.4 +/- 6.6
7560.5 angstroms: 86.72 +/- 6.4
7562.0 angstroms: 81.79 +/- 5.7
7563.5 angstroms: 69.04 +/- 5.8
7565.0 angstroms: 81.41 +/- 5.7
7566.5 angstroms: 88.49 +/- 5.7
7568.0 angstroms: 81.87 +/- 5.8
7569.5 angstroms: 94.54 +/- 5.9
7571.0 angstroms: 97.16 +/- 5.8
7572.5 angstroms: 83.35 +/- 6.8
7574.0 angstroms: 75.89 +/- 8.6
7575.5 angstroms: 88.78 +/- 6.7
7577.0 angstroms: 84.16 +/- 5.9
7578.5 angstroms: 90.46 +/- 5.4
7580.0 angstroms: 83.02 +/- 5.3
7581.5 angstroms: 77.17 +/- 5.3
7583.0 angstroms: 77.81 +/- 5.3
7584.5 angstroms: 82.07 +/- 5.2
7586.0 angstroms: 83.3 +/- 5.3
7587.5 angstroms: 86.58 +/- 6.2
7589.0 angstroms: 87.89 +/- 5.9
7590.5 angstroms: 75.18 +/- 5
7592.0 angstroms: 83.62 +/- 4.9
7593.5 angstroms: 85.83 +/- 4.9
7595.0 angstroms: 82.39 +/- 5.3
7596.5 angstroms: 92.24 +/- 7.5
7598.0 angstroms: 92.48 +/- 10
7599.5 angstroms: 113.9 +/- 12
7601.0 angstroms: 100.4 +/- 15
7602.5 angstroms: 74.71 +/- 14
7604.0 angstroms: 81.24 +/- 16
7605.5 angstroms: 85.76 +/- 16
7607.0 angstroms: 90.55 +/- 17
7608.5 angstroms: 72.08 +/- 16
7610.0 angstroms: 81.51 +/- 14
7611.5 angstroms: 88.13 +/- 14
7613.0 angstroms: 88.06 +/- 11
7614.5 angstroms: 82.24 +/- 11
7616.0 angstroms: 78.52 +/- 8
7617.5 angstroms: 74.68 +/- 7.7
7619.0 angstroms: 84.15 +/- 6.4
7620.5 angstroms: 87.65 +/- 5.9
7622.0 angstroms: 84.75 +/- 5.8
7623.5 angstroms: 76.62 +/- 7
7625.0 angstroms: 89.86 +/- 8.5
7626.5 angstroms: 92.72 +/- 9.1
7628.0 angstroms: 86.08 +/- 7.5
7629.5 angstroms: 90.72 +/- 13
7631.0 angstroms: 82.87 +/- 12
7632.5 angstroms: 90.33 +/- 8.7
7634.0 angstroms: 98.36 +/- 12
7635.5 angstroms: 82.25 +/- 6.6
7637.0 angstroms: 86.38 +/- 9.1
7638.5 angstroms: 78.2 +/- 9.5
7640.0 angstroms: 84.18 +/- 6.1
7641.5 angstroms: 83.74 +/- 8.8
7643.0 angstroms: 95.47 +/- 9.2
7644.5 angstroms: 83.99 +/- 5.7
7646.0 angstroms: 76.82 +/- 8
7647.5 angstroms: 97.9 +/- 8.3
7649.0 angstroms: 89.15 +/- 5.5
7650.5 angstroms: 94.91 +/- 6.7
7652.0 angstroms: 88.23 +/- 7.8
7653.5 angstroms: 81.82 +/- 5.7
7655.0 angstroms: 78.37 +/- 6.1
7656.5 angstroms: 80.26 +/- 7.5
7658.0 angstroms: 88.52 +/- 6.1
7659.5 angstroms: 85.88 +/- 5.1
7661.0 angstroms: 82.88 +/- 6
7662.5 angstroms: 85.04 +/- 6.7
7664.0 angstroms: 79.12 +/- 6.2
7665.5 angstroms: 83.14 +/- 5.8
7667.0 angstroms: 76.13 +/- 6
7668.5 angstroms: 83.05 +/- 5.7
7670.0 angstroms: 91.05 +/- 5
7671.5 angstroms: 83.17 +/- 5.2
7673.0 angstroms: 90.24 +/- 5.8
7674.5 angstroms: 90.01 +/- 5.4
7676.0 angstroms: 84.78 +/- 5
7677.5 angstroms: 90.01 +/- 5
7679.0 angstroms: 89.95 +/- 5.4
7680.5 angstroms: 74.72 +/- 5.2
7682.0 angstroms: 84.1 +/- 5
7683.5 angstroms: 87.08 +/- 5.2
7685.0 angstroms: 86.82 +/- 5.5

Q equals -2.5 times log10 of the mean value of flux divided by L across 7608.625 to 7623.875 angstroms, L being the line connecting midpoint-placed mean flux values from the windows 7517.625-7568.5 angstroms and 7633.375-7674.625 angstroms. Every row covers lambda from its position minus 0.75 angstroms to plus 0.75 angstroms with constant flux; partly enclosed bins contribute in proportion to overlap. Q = 0.03 mag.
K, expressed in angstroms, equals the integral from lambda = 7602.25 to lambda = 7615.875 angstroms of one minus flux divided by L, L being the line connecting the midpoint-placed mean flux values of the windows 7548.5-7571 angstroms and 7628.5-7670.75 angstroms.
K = 0.4 angstroms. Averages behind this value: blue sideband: 84.7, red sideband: 85.7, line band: 82.8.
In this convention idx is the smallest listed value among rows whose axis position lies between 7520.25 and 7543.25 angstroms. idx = 75.36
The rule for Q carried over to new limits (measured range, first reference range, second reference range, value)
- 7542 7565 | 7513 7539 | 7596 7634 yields 0.035 mag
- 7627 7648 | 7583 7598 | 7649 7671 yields -0.032 mag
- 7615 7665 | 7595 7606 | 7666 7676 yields 0.031 mag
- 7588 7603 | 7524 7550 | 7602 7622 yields -0.078 mag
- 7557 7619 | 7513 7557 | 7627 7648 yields 0.009 mag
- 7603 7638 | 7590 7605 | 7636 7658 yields 0.028 mag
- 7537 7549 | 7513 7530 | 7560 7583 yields 0.007 mag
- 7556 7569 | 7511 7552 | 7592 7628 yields 0.022 mag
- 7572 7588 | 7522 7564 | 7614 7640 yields 0.020 mag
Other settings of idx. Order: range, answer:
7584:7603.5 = 74.71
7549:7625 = 69.04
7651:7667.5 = 76.13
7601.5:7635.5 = 72.08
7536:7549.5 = 74.29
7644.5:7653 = 76.82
